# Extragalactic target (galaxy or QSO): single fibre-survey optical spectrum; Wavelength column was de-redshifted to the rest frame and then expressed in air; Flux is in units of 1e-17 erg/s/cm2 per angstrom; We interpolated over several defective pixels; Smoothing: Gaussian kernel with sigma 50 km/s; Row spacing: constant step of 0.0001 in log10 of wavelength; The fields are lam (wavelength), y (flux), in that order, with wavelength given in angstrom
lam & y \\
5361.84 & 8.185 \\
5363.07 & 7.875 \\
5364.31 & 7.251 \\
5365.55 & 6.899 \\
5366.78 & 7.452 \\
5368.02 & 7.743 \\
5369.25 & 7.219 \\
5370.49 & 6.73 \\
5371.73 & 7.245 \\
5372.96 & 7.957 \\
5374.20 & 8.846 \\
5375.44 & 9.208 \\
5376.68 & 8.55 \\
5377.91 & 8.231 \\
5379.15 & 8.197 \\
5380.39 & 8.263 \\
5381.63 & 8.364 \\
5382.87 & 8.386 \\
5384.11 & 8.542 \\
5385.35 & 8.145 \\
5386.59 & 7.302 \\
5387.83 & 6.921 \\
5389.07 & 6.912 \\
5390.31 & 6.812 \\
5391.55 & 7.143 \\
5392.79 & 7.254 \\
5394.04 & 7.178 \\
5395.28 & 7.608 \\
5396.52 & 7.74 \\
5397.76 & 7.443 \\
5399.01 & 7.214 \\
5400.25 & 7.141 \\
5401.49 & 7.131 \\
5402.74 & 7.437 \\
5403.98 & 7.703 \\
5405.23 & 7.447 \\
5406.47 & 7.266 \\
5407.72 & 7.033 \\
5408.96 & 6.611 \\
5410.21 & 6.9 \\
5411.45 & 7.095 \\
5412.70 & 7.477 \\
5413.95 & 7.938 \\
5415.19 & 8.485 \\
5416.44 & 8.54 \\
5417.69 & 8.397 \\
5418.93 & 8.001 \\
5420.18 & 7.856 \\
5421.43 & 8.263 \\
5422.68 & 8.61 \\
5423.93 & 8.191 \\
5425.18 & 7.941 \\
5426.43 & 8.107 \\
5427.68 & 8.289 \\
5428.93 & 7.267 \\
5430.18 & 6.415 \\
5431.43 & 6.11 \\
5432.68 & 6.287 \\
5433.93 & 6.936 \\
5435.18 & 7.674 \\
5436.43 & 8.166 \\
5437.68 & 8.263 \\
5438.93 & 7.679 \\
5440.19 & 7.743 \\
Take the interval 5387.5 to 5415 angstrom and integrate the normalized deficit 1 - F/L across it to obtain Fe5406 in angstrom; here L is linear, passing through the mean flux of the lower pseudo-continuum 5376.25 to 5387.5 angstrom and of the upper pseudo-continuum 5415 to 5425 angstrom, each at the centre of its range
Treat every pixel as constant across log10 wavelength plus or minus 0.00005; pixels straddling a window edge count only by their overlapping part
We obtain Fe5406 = 3.2 angstrom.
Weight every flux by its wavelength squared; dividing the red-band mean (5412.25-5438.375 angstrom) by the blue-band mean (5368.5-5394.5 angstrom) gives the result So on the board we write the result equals 1.0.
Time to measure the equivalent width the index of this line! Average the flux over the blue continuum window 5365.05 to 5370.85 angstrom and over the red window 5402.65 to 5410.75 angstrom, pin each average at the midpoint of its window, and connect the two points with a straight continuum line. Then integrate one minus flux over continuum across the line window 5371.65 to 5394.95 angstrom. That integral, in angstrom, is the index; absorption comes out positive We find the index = -2.1 angstrom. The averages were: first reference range 7.24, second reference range 7.19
